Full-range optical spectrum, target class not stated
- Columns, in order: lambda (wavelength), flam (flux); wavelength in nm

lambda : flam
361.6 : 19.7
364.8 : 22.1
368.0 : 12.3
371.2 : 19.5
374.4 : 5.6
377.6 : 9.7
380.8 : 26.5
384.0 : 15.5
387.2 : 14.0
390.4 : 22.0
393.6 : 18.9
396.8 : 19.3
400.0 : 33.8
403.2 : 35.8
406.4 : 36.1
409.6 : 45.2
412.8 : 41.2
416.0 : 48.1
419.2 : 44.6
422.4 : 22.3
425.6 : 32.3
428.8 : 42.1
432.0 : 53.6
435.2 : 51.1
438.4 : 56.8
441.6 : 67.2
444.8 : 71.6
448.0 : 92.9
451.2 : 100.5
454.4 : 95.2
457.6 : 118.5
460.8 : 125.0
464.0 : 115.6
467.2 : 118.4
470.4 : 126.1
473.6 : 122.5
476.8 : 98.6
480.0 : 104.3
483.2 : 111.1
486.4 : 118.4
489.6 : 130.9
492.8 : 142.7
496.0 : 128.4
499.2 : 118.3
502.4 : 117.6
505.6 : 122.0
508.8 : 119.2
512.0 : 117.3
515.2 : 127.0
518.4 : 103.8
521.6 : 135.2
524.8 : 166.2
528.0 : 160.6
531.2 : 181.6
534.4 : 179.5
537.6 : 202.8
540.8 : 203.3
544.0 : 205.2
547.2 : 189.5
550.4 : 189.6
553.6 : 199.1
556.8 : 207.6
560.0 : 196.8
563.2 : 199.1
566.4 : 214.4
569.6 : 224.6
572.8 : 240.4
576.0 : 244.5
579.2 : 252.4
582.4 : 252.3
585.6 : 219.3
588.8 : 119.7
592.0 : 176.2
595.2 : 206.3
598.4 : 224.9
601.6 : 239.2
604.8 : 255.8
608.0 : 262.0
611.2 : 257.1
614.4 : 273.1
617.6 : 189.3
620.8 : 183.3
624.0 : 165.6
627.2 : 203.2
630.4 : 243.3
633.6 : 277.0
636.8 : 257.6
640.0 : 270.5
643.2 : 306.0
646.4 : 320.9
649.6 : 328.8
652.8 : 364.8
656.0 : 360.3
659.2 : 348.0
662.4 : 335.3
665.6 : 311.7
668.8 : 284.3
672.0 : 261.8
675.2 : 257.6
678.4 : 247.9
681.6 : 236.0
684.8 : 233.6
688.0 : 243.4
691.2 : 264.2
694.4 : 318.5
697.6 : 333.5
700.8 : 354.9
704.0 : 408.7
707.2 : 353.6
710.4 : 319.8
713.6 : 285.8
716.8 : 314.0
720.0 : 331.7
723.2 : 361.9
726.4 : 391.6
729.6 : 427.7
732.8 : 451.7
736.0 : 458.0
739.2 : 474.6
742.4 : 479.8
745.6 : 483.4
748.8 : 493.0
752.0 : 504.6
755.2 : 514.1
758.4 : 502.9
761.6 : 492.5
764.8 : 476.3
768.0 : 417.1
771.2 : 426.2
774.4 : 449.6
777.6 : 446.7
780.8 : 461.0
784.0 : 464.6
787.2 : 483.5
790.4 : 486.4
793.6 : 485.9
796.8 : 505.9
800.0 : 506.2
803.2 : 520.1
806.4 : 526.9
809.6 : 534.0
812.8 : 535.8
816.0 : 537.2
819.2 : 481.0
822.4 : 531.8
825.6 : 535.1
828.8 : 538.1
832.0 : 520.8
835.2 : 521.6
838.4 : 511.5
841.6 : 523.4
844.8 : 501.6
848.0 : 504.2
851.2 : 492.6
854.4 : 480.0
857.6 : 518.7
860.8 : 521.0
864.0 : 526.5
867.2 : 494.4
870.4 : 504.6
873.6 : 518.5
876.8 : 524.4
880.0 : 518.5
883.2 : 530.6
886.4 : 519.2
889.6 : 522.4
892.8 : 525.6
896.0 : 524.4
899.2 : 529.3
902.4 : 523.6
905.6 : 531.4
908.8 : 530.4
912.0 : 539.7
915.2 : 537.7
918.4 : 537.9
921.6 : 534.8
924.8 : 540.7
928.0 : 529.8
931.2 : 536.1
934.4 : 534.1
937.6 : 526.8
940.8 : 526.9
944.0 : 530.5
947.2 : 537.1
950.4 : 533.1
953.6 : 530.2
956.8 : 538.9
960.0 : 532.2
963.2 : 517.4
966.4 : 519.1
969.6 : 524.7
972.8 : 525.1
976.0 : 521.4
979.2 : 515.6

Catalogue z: 0.000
